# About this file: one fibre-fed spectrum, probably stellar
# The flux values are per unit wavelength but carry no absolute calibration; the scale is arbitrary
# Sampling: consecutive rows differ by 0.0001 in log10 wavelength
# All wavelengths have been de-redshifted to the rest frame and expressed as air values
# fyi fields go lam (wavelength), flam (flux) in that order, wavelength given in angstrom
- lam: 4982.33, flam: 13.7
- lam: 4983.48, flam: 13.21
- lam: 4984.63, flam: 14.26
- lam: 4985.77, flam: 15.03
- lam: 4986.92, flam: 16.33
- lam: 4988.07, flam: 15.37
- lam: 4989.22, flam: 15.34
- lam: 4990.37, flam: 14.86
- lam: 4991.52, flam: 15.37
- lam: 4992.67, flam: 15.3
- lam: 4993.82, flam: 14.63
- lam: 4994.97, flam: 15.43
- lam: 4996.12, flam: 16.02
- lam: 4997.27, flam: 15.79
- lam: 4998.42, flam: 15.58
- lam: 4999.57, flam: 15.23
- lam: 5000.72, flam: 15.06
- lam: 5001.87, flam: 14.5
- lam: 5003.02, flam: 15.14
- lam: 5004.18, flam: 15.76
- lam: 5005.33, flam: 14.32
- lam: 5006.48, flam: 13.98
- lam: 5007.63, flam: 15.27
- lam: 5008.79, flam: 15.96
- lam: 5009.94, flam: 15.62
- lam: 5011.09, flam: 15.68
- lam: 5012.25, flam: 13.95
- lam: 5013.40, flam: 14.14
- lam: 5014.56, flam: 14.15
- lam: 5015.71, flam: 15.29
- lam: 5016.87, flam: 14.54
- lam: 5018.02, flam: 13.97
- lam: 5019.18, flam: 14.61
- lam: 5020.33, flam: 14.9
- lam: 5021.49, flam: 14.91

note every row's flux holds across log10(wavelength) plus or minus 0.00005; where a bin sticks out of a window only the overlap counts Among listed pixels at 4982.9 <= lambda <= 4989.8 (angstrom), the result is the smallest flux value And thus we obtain 13.21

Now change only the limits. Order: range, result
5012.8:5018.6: 13.97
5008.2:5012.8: 13.95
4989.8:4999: 14.63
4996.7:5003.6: 14.5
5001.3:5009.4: 13.98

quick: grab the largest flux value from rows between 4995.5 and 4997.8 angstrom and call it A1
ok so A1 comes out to 16.02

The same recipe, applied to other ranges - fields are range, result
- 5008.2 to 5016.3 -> 15.96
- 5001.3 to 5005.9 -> 15.76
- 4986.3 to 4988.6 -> 16.33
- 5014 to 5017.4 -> 15.29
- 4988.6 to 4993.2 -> 15.37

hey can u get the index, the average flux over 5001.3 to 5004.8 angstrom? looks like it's 15.1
